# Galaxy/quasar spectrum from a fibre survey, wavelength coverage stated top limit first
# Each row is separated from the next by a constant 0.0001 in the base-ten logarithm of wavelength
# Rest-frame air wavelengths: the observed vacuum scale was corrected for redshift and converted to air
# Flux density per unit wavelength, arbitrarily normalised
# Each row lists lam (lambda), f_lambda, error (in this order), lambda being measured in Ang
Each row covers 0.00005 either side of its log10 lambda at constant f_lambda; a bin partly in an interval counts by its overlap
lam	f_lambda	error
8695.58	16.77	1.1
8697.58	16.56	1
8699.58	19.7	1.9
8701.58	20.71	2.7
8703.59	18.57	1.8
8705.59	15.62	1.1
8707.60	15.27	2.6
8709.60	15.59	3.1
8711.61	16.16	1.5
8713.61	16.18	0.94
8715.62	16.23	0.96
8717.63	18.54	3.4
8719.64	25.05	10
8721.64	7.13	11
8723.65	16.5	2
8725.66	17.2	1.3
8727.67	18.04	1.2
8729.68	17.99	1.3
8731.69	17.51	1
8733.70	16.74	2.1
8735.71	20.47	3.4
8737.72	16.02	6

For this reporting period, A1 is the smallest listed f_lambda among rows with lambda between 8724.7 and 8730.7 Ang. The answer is 17.2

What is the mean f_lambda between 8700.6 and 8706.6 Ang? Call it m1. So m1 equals 18.3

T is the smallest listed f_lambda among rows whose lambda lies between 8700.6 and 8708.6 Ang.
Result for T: 15.27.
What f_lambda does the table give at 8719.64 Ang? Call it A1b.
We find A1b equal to 25.05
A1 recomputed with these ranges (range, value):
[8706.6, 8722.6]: 7.13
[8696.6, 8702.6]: 16.56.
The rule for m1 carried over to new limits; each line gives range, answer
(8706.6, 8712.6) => 15.7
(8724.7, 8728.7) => 17.6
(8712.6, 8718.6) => 17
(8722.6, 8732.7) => 17.4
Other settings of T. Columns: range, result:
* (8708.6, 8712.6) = 15.59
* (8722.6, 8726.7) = 16.5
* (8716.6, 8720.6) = 18.54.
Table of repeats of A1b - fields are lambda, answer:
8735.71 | 20.47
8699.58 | 19.7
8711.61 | 16.16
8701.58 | 20.71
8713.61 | 16.18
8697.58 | 16.56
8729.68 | 17.99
